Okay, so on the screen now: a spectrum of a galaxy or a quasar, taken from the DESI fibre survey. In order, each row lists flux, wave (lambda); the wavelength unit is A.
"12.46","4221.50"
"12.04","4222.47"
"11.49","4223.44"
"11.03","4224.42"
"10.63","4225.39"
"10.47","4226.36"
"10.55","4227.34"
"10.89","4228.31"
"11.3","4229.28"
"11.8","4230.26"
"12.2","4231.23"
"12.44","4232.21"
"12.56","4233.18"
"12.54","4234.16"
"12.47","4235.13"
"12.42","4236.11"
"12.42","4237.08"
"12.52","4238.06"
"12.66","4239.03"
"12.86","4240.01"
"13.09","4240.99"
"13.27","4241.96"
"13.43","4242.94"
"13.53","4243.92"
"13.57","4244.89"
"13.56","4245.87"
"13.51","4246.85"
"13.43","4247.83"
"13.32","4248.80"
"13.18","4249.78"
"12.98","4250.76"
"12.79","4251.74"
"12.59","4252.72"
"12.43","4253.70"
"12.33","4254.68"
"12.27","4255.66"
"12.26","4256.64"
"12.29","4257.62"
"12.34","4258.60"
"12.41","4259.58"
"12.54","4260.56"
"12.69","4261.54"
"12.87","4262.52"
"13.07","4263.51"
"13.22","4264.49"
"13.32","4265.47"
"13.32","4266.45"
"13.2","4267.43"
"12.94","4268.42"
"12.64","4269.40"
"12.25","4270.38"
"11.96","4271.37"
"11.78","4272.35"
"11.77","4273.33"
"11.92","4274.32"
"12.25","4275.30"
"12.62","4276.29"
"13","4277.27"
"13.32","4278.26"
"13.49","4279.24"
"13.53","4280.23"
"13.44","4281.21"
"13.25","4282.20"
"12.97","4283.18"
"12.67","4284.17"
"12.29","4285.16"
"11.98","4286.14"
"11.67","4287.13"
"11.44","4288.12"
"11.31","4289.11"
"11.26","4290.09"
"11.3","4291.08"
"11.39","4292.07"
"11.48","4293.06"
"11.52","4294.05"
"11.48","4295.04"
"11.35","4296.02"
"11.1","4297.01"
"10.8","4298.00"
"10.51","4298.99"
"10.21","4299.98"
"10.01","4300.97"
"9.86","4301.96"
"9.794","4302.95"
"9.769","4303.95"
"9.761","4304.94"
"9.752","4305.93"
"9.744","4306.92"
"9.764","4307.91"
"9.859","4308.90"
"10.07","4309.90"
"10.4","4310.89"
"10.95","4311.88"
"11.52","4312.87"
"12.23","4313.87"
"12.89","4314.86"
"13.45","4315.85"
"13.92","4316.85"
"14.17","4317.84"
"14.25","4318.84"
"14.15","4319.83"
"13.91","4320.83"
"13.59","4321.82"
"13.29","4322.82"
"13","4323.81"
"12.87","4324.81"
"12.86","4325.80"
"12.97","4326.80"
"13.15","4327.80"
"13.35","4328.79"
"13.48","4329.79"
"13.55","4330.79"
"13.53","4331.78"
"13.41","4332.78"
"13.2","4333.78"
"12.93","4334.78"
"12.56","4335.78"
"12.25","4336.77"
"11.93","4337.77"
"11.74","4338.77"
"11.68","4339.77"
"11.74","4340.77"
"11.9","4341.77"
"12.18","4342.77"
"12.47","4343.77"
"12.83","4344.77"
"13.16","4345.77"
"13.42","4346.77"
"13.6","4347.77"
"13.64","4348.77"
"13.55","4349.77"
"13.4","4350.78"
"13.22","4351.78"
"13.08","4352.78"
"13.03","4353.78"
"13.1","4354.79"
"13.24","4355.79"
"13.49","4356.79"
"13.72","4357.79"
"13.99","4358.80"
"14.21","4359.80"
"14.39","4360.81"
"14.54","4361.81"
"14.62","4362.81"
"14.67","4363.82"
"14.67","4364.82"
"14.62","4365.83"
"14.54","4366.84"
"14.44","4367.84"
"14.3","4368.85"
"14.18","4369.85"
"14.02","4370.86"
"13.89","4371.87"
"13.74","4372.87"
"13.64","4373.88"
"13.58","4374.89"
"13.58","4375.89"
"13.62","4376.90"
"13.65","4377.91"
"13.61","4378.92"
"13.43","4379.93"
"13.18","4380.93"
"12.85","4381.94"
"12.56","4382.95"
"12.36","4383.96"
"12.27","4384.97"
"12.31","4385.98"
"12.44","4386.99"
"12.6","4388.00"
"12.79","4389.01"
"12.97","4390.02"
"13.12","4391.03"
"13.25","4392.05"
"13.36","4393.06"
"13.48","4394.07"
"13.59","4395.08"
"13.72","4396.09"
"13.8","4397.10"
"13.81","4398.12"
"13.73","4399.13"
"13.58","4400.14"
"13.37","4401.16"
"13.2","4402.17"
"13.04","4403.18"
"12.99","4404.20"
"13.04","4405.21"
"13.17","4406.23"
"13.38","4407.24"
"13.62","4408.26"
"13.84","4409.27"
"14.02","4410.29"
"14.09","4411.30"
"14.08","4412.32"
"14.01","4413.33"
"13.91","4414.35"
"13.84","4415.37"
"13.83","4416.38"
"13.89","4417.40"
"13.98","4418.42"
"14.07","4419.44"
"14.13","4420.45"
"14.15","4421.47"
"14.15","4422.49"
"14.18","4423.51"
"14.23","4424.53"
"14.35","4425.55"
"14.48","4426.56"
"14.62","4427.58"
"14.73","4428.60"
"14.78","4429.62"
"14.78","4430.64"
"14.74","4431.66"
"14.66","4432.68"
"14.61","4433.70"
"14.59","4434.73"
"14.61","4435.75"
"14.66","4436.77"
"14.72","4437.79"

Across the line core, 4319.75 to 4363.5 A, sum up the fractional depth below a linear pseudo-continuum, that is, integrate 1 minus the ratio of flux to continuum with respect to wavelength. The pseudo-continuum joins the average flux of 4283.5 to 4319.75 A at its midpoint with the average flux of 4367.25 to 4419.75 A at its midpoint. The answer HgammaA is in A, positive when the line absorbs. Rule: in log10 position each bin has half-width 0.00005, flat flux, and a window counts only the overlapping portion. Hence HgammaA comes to -3.3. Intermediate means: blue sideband 11.3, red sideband 13.5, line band 13.2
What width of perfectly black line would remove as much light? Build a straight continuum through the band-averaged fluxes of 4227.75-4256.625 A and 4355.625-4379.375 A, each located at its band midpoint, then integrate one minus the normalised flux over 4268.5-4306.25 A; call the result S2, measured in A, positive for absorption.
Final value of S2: 4.3 A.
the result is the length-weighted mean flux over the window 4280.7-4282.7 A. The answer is 13.4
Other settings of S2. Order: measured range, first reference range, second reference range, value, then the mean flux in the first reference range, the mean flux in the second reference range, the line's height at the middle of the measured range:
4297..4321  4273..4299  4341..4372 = 2.5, 12.1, 13.7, 12.6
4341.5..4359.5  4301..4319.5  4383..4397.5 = -1.6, 11.2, 13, 12.1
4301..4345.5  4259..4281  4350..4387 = 3.5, 12.7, 13.6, 13.2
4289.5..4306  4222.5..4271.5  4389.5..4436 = 2.9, 12.5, 13.9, 12.9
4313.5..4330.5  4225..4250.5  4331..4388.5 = -0.4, 12.5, 13.3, 13.1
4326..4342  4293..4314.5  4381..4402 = -1.8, 10.5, 13.1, 11.4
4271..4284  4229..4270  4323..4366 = 0.2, 12.8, 13.2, 12.9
